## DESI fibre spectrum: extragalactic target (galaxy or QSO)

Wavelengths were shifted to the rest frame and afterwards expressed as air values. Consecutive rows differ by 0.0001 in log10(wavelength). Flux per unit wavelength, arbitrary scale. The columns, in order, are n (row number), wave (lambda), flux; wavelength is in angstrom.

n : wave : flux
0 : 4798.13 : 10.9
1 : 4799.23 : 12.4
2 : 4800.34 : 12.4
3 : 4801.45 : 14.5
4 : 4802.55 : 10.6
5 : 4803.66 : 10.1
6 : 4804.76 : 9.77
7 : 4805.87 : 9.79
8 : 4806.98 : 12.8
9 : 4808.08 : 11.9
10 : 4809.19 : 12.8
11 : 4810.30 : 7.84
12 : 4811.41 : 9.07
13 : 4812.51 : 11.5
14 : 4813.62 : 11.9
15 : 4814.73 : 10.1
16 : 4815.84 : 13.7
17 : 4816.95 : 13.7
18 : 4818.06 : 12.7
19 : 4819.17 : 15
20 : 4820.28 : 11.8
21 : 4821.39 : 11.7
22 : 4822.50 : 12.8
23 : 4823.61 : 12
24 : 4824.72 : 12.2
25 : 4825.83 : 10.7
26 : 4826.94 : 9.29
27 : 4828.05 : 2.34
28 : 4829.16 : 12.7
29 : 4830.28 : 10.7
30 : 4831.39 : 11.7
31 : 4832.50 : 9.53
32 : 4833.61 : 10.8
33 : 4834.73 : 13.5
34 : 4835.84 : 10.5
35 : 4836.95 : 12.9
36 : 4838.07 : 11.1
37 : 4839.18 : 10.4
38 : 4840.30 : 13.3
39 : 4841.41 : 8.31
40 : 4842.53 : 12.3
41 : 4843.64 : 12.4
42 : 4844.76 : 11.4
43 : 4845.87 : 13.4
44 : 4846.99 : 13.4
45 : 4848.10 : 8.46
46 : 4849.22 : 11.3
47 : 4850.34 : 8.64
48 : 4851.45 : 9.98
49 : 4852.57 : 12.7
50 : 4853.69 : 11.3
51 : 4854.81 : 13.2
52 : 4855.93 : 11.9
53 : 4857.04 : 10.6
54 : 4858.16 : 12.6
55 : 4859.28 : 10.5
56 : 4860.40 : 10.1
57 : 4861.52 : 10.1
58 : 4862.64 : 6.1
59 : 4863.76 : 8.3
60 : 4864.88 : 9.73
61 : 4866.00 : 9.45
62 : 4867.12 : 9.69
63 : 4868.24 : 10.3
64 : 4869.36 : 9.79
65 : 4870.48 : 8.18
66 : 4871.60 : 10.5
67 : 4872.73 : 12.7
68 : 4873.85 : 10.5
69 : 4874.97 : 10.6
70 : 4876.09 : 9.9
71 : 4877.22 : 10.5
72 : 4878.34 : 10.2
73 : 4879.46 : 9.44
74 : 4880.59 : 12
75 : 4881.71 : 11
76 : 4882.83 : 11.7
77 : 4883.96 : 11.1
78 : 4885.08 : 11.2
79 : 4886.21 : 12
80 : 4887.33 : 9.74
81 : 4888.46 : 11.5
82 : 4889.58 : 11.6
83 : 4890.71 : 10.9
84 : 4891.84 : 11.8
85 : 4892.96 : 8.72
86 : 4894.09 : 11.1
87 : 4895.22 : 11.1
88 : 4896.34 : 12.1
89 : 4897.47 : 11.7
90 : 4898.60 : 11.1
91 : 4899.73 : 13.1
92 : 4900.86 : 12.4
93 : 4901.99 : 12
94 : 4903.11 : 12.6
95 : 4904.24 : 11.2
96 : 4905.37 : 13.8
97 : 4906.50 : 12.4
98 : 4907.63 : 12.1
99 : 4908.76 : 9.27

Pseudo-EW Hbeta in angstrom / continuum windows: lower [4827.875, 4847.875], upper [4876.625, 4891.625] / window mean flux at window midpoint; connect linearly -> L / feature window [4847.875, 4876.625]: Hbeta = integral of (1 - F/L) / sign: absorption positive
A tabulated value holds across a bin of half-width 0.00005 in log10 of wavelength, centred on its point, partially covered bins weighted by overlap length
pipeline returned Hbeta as 2.2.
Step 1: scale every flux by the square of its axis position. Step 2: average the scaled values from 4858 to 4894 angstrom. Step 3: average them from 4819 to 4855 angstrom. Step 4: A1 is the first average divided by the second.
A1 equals 0.94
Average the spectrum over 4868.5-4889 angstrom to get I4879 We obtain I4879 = 10.7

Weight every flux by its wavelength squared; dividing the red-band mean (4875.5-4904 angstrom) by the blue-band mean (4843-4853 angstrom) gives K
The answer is 1.01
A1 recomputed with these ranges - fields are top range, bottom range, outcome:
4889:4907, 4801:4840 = 1.07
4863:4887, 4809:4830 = 0.95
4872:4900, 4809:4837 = 1.01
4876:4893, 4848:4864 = 1.05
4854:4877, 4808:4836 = 0.93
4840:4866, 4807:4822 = 0.93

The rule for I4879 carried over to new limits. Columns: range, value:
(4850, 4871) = 10.2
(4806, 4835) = 11.3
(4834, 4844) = 11.6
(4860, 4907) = 10.8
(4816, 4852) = 11.3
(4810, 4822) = 11.8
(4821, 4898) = 10.8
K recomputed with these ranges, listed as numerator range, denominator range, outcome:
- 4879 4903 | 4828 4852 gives 1.05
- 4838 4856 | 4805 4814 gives 1.06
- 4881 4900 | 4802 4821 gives 1.01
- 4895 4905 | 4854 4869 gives 1.19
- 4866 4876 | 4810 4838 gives 0.93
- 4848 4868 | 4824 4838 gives 0.98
